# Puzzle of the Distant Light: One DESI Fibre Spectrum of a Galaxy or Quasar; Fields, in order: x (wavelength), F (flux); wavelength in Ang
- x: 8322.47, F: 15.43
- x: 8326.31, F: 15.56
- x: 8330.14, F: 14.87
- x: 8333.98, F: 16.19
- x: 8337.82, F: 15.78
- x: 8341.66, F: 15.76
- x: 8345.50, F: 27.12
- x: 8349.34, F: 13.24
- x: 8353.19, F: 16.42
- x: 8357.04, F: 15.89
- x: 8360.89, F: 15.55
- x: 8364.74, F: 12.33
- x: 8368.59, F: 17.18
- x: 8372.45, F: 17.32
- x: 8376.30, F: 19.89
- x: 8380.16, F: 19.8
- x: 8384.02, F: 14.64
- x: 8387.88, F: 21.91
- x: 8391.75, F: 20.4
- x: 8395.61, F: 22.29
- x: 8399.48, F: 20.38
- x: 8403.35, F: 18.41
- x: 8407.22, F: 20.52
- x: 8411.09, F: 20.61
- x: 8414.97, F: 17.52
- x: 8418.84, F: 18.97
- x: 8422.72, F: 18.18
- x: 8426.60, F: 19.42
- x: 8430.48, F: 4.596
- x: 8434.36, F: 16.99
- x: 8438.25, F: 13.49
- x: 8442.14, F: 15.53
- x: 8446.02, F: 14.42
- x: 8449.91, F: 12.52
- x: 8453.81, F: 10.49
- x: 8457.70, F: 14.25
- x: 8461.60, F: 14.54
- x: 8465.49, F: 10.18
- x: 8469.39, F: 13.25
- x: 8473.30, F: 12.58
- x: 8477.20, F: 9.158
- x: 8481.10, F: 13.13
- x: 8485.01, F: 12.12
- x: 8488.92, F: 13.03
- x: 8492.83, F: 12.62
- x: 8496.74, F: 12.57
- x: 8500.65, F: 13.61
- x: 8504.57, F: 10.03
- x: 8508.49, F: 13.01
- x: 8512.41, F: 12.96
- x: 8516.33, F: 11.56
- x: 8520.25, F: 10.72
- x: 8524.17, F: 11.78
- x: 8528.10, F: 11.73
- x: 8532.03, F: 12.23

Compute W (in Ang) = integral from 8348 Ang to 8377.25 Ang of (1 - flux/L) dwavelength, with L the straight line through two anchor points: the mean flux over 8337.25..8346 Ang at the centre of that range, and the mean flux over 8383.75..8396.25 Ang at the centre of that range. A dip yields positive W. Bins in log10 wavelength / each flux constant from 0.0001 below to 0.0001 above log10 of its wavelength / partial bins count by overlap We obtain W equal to 5.4 Ang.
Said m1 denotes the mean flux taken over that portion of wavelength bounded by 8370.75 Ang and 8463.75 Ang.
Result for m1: 16.9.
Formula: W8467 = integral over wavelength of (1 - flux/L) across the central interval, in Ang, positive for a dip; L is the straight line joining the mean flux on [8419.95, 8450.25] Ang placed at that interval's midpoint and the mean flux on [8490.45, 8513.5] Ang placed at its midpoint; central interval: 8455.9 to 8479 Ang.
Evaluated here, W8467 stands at 2.1 Ang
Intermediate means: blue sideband 14.6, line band 12.3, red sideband 12.5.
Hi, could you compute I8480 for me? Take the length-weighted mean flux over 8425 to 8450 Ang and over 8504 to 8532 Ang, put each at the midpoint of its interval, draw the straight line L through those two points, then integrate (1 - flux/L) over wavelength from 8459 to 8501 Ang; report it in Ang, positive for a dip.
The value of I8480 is 1.2 Ang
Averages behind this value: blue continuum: 13.9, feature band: 12.4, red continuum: 11.8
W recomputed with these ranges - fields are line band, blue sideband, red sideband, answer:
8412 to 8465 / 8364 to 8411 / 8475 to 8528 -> 4.2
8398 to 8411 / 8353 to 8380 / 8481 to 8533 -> -3.8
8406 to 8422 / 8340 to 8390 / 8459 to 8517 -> -4.0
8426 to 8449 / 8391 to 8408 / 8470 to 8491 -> 3.8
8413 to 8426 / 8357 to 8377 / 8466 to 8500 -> -3.6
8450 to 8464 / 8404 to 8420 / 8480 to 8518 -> 2.5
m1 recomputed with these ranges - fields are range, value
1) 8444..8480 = 12.4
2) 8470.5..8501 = 12.3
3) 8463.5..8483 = 11.7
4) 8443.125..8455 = 12.9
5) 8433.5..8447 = 15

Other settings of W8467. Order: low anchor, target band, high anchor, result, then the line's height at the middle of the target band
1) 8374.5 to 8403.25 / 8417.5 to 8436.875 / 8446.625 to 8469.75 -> 0.5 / 15.8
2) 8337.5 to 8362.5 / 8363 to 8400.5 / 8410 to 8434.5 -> -3.9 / 16.9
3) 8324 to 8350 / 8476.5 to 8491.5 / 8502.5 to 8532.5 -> 0.7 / 12.7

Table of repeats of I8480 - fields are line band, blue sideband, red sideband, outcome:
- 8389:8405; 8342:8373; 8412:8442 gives -4.2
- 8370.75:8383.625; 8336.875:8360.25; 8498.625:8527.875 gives -1.7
